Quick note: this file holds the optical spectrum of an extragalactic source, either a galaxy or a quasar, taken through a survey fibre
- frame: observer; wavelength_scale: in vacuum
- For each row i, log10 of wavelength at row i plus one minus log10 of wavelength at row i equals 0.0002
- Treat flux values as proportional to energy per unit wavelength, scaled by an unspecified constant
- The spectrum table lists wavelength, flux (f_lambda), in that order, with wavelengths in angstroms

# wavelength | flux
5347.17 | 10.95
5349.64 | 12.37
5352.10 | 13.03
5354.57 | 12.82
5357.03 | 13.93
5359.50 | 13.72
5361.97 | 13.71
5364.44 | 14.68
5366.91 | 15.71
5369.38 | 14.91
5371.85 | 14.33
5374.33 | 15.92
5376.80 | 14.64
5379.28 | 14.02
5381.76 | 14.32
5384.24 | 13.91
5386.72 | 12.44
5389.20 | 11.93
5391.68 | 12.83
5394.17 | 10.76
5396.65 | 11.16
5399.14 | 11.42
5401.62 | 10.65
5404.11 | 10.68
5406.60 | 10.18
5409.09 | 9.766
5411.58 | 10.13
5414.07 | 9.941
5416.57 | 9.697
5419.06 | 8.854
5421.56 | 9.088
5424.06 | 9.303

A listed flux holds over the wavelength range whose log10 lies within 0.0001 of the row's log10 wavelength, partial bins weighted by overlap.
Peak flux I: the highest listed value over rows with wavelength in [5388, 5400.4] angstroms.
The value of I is 12.83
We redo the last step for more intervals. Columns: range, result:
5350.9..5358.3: 13.93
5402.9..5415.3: 10.68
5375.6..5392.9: 14.64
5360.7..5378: 15.92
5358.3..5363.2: 13.72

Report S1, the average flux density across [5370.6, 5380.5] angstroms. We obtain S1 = 14.7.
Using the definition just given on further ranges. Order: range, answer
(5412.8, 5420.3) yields 9.5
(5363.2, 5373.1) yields 14.9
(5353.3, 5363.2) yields 13.5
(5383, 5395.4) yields 12.4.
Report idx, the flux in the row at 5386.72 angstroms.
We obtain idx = 12.44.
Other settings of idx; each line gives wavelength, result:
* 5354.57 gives 12.82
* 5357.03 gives 13.93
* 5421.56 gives 9.088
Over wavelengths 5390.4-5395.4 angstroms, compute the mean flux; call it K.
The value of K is 11.8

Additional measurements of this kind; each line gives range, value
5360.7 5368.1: 14.7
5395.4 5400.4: 11.3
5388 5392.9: 12.4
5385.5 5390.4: 12.2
